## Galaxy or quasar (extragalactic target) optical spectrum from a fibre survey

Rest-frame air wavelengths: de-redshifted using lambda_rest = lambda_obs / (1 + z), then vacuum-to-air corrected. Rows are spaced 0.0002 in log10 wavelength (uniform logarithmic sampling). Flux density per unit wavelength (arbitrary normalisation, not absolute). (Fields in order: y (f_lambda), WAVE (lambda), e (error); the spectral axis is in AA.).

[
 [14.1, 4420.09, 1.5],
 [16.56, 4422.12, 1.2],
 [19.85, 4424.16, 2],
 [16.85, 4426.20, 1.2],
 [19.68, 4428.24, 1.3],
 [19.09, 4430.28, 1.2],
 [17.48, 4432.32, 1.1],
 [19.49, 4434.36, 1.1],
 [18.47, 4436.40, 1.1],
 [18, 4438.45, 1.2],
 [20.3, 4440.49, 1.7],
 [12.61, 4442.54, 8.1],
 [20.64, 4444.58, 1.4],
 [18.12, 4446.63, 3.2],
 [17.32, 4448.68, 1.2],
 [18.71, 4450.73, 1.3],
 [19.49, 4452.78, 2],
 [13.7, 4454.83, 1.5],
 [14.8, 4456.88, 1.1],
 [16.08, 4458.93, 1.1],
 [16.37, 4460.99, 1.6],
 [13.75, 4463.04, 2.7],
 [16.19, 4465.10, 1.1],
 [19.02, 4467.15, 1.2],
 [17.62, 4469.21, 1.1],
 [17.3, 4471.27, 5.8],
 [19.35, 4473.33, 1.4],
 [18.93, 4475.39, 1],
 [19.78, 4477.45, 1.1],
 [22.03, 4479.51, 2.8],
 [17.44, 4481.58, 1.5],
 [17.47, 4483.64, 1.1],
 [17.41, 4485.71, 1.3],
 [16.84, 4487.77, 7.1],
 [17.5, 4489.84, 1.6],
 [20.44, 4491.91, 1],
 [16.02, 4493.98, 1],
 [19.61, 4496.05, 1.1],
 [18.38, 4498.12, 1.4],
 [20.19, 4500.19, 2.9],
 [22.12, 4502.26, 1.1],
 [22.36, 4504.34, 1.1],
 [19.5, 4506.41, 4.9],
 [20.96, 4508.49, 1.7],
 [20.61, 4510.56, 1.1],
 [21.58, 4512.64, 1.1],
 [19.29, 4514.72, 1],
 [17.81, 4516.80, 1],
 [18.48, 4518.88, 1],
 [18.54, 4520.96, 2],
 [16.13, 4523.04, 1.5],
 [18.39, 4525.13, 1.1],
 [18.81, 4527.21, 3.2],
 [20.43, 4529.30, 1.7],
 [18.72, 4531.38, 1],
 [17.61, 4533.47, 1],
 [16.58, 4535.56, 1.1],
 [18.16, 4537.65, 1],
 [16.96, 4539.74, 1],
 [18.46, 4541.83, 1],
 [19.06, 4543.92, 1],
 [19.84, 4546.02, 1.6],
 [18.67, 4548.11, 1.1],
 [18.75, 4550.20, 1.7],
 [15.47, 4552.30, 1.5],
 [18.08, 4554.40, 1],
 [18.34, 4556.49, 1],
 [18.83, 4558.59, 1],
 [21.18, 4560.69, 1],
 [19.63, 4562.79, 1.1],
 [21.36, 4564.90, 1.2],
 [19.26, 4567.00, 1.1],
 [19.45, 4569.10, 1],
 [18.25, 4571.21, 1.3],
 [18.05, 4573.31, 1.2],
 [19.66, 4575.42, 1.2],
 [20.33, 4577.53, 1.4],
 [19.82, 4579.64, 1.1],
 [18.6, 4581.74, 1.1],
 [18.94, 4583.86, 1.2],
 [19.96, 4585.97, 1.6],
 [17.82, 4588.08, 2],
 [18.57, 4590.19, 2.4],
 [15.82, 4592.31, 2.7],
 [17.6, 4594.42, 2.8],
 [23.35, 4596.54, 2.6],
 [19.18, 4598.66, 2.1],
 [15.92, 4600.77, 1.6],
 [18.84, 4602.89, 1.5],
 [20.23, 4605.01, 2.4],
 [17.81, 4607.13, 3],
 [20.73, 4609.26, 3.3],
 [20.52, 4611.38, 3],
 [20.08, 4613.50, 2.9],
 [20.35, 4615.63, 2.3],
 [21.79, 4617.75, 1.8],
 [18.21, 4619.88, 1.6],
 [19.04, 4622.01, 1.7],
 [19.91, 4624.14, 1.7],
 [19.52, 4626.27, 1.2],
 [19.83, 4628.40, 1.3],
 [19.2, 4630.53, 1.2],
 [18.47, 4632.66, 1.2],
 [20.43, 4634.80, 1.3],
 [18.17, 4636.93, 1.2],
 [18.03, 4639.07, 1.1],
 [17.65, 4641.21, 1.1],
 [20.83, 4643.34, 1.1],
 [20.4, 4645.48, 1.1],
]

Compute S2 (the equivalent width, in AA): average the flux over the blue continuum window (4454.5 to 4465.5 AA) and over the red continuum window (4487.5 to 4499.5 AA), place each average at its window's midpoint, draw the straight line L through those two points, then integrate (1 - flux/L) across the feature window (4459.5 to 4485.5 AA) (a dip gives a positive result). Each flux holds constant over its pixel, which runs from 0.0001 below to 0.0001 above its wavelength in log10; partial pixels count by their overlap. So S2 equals -2.5 AA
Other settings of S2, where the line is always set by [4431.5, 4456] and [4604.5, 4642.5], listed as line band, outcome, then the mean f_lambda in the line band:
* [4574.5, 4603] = 0.4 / 18.9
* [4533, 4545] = 0.6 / 17.8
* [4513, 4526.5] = 0.2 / 18.3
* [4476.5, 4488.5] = -0.2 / 18.5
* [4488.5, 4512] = -1.8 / 19.8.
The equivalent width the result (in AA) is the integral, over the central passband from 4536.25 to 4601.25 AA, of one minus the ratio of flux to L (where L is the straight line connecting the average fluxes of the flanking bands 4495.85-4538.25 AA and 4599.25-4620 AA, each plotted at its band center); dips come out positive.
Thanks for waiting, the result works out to 1.9 AA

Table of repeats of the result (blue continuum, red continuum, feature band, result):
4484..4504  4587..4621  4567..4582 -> -0.1 AA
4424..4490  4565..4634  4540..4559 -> 0.4 AA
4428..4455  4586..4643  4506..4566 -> -0.4 AA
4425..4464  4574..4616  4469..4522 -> -3.3 AA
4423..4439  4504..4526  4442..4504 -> 3.4 AA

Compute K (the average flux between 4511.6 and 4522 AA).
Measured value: 19.1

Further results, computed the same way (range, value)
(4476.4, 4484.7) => 19.2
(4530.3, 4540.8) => 17.6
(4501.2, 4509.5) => 21.2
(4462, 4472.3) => 16.8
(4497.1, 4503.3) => 20.2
